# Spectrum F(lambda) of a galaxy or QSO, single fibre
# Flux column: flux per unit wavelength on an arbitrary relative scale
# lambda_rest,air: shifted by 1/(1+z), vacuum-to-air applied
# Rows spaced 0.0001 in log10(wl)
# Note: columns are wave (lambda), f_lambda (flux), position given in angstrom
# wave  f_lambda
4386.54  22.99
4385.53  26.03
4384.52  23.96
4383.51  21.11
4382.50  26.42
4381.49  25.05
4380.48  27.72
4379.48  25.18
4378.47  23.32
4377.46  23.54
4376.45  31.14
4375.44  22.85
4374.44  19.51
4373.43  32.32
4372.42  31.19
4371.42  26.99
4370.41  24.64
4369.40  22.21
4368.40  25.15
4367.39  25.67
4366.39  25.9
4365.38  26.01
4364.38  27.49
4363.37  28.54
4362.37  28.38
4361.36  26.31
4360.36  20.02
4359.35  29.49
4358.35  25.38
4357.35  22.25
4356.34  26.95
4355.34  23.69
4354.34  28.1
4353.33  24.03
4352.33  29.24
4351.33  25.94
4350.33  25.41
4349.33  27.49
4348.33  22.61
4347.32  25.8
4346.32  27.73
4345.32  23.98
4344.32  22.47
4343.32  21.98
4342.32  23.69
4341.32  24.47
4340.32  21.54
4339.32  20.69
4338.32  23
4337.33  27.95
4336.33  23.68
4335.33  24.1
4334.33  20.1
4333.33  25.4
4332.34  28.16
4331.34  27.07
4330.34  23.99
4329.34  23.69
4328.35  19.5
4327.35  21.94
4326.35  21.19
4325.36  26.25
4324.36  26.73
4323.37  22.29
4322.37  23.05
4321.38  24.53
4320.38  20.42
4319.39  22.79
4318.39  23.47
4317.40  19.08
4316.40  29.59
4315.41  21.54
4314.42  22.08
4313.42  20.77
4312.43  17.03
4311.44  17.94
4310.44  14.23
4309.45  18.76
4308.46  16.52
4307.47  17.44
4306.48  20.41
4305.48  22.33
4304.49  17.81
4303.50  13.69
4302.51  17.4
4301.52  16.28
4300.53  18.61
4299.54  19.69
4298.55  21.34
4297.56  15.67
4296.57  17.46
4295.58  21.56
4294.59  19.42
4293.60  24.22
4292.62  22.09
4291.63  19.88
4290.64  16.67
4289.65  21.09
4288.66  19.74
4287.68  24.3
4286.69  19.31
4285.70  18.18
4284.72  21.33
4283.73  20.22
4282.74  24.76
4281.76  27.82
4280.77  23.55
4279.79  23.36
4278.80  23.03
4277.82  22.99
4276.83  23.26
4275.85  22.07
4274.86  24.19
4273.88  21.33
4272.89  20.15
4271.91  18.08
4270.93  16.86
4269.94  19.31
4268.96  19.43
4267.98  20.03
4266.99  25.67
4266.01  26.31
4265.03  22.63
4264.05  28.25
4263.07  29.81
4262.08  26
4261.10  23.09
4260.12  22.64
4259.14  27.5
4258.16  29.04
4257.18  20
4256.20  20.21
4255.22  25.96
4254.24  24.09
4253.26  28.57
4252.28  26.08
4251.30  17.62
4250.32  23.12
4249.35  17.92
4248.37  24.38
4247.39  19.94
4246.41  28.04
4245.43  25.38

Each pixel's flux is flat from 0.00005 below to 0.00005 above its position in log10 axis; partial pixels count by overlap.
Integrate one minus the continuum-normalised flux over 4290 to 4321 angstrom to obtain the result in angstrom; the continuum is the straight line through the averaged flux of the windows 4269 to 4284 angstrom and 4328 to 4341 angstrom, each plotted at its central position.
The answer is 4.5 angstrom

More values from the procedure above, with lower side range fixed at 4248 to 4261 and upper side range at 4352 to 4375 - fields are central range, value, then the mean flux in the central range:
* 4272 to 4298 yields 3.1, 21.4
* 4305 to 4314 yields 2.3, 18.4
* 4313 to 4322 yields 0.8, 22.7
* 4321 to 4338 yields 0.8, 24.1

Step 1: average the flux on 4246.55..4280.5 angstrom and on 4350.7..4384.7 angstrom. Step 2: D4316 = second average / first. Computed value 1.12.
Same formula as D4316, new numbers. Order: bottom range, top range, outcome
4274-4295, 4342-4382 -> 1.17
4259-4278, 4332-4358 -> 1.08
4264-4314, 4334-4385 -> 1.23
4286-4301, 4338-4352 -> 1.20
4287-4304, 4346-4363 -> 1.33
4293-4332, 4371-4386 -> 1.24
